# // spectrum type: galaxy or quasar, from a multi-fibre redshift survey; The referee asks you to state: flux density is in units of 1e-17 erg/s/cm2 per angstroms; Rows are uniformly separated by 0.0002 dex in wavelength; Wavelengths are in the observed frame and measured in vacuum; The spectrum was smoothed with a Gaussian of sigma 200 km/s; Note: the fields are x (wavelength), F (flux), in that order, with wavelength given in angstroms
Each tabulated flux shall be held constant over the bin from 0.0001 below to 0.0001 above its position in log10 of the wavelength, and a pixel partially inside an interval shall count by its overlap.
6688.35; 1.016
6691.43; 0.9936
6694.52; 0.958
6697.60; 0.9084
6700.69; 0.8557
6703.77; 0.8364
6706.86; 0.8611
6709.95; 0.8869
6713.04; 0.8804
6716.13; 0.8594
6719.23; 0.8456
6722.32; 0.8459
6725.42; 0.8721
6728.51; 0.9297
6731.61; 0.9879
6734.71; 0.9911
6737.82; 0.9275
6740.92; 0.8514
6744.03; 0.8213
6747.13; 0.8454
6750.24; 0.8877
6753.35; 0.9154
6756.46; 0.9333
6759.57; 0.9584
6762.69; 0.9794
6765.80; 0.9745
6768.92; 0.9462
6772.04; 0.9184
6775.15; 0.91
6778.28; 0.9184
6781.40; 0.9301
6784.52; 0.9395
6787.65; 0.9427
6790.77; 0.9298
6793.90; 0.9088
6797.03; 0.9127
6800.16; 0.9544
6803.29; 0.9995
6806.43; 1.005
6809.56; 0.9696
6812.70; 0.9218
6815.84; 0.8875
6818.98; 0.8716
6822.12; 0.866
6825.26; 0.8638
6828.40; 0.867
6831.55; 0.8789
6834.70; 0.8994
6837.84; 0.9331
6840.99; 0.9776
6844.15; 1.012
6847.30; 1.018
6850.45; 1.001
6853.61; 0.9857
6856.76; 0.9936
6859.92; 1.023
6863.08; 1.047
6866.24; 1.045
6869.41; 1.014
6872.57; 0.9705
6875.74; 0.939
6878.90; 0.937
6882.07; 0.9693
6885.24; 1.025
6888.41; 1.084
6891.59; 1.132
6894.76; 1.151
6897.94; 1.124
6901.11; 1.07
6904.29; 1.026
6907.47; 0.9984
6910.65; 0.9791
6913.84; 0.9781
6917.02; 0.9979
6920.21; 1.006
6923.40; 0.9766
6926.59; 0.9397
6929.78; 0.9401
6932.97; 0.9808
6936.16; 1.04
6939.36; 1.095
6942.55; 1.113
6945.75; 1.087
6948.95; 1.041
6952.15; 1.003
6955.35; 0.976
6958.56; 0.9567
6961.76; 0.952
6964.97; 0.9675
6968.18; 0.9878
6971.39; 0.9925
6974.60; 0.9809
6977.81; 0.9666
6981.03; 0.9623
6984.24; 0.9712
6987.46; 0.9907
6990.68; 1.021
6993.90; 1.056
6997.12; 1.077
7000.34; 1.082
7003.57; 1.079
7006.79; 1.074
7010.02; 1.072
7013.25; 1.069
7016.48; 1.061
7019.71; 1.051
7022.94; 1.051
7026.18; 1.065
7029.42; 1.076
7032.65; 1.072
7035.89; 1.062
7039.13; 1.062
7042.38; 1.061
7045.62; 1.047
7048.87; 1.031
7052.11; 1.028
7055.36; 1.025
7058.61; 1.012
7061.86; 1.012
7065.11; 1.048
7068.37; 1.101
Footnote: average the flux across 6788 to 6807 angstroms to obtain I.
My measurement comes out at 0.948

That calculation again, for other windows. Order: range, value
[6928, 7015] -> 1.02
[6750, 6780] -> 0.936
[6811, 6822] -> 0.89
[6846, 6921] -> 1.02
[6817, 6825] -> 0.869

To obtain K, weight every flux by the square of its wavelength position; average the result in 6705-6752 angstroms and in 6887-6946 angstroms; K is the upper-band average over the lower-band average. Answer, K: 1.24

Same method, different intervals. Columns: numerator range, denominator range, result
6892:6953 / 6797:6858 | 1.13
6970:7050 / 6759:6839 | 1.20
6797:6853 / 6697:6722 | 1.12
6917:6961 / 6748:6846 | 1.13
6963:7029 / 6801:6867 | 1.13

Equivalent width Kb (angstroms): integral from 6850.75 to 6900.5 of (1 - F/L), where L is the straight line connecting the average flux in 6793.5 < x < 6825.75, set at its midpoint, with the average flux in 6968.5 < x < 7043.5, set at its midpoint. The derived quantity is -3.3 angstroms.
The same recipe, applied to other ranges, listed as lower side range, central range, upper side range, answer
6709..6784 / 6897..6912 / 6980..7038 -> -0.6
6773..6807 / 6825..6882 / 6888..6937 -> 0.8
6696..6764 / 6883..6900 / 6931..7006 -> -2.1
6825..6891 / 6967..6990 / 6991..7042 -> 1.4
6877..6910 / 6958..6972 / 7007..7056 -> 1.1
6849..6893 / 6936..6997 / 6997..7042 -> 2.2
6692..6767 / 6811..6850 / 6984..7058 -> 1.4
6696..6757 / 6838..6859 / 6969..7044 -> -0.9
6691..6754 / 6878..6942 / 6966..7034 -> -2.4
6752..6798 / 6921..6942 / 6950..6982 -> -0.7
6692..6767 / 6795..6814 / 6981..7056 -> -0.4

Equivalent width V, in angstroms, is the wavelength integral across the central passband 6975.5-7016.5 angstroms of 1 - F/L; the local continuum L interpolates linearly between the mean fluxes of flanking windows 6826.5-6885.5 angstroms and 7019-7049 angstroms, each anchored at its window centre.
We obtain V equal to 0.2 angstroms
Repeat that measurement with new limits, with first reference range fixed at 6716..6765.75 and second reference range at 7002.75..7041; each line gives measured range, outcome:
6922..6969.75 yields 0.9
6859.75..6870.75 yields -0.6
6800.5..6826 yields 0.6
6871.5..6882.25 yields 0.4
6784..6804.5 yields -0.1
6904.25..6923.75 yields 0.2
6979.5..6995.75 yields 0.7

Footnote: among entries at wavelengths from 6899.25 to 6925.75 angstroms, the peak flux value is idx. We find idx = 1.07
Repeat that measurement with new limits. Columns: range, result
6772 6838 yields 1.005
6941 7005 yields 1.113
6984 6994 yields 1.056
